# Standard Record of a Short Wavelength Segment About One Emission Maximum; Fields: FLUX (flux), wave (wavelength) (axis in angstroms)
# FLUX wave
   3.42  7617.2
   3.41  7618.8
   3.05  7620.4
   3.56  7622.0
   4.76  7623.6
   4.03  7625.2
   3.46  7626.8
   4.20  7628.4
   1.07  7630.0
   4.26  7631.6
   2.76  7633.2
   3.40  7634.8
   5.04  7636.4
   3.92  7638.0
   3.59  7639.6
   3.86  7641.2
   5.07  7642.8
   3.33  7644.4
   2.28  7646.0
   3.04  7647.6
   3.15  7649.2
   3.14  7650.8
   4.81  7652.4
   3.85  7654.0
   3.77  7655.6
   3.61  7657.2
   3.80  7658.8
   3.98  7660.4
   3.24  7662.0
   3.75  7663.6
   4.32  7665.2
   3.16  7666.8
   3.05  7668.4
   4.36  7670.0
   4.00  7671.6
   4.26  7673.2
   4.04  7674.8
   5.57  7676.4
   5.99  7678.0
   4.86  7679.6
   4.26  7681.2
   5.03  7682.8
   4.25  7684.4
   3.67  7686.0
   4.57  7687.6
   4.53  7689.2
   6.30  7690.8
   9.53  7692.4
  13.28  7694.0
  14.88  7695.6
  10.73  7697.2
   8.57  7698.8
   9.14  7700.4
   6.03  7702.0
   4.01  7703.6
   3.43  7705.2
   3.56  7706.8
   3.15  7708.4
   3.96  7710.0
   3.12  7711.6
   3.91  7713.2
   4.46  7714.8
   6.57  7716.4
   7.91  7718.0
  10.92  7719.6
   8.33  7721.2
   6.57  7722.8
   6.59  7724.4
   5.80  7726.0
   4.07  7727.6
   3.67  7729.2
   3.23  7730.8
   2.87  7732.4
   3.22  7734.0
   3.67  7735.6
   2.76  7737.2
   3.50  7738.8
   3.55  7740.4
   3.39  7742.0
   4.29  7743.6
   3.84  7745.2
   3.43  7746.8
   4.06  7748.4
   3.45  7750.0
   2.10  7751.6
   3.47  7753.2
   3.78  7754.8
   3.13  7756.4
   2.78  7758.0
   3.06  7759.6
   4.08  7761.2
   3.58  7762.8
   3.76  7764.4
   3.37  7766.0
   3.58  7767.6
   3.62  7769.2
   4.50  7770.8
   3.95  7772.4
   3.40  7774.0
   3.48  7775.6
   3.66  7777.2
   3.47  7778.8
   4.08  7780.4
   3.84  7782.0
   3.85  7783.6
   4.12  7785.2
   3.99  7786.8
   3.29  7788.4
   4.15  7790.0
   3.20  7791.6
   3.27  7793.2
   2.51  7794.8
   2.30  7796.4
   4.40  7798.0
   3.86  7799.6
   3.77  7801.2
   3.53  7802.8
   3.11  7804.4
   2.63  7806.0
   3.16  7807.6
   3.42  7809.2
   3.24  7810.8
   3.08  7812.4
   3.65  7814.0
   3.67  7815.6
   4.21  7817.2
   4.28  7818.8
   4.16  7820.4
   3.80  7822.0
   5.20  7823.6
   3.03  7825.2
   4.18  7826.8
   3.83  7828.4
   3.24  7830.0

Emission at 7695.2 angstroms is H-alpha 6563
